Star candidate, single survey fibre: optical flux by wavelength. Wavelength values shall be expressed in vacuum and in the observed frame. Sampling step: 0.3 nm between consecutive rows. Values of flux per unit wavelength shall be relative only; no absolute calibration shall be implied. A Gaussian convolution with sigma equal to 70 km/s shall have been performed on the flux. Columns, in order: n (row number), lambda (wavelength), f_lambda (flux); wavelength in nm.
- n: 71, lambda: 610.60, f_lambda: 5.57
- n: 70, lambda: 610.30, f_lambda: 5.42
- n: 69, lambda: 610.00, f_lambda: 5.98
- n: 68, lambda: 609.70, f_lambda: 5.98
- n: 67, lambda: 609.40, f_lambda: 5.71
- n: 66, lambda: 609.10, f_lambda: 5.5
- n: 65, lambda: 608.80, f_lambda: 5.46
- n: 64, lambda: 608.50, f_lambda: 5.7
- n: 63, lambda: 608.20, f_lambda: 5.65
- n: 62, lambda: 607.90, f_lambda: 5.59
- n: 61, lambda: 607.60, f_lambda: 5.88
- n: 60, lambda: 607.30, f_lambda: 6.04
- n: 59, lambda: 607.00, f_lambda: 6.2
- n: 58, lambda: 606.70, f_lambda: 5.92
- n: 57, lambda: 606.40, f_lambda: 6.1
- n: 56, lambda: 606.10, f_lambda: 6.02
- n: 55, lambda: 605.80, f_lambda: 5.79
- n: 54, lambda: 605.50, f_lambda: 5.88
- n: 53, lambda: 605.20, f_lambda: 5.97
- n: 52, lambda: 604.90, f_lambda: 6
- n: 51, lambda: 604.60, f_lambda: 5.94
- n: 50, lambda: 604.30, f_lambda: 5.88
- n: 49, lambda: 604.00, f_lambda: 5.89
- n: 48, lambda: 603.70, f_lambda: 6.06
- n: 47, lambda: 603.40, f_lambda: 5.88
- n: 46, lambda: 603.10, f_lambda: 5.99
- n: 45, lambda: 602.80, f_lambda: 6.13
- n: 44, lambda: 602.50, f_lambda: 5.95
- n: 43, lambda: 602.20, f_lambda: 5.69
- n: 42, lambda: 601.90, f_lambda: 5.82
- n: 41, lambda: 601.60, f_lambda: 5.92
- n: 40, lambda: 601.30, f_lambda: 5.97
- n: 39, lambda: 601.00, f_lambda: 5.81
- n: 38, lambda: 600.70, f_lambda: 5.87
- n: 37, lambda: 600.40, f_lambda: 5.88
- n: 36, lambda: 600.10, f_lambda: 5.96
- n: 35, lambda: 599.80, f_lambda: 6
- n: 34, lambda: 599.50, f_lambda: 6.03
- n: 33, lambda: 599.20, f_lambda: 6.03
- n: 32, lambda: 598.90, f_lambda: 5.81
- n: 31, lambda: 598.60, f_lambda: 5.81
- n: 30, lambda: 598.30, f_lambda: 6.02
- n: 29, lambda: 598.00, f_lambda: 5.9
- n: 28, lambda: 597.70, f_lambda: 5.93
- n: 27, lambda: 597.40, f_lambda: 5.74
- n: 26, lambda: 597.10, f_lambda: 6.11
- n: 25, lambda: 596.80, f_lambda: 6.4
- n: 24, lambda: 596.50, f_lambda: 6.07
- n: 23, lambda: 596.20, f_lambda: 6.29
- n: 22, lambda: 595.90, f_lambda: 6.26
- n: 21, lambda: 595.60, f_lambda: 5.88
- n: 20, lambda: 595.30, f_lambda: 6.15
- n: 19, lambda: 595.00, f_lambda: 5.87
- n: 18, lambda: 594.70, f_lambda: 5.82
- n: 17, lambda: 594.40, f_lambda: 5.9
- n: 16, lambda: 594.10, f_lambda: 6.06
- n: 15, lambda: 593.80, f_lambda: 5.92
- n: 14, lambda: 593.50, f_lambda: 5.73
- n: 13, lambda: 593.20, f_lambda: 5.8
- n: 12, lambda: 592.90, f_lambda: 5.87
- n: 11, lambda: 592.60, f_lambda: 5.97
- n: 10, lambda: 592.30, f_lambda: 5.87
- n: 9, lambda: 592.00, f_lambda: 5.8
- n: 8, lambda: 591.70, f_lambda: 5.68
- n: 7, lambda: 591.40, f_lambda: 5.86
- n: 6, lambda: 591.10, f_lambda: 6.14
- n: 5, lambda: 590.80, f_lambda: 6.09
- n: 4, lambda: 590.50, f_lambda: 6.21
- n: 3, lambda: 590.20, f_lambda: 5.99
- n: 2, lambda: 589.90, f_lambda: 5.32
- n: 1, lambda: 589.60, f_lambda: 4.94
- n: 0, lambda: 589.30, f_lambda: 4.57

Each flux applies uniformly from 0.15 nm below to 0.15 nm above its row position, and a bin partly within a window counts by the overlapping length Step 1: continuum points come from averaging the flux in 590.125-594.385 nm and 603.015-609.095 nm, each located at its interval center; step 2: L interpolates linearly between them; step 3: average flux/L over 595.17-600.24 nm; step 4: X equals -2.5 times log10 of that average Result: -0.02 mag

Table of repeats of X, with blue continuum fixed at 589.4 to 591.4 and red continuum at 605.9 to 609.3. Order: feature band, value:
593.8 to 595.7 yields -0.03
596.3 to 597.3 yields -0.07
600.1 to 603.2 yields -0.02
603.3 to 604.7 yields -0.02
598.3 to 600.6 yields -0.03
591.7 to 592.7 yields -0.02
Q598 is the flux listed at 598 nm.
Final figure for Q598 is 5.9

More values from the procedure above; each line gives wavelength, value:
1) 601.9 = 5.82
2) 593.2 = 5.8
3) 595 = 5.87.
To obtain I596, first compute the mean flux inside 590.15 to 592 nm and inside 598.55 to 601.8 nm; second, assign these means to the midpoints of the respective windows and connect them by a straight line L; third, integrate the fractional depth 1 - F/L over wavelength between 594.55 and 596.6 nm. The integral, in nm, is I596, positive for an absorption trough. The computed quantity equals -0.03 nm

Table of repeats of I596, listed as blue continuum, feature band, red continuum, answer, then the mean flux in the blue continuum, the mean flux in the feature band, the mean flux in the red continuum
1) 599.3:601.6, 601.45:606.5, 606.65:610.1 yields -0.05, 5.93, 5.93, 5.79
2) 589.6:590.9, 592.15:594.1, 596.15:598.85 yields 0.00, 5.78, 5.88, 6.01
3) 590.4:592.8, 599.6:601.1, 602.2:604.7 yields 0.01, 5.95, 5.91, 5.95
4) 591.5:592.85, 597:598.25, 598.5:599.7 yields 0.00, 5.83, 5.92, 5.93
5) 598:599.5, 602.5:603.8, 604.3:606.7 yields -0.01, 5.93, 6.01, 5.95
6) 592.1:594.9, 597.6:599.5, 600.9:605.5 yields -0.01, 5.88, 5.93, 5.93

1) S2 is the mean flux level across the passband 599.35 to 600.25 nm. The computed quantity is 6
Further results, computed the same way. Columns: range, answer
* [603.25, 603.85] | 5.97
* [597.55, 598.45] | 5.95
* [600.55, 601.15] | 5.84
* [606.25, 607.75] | 6.03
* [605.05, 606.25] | 5.92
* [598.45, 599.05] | 5.81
